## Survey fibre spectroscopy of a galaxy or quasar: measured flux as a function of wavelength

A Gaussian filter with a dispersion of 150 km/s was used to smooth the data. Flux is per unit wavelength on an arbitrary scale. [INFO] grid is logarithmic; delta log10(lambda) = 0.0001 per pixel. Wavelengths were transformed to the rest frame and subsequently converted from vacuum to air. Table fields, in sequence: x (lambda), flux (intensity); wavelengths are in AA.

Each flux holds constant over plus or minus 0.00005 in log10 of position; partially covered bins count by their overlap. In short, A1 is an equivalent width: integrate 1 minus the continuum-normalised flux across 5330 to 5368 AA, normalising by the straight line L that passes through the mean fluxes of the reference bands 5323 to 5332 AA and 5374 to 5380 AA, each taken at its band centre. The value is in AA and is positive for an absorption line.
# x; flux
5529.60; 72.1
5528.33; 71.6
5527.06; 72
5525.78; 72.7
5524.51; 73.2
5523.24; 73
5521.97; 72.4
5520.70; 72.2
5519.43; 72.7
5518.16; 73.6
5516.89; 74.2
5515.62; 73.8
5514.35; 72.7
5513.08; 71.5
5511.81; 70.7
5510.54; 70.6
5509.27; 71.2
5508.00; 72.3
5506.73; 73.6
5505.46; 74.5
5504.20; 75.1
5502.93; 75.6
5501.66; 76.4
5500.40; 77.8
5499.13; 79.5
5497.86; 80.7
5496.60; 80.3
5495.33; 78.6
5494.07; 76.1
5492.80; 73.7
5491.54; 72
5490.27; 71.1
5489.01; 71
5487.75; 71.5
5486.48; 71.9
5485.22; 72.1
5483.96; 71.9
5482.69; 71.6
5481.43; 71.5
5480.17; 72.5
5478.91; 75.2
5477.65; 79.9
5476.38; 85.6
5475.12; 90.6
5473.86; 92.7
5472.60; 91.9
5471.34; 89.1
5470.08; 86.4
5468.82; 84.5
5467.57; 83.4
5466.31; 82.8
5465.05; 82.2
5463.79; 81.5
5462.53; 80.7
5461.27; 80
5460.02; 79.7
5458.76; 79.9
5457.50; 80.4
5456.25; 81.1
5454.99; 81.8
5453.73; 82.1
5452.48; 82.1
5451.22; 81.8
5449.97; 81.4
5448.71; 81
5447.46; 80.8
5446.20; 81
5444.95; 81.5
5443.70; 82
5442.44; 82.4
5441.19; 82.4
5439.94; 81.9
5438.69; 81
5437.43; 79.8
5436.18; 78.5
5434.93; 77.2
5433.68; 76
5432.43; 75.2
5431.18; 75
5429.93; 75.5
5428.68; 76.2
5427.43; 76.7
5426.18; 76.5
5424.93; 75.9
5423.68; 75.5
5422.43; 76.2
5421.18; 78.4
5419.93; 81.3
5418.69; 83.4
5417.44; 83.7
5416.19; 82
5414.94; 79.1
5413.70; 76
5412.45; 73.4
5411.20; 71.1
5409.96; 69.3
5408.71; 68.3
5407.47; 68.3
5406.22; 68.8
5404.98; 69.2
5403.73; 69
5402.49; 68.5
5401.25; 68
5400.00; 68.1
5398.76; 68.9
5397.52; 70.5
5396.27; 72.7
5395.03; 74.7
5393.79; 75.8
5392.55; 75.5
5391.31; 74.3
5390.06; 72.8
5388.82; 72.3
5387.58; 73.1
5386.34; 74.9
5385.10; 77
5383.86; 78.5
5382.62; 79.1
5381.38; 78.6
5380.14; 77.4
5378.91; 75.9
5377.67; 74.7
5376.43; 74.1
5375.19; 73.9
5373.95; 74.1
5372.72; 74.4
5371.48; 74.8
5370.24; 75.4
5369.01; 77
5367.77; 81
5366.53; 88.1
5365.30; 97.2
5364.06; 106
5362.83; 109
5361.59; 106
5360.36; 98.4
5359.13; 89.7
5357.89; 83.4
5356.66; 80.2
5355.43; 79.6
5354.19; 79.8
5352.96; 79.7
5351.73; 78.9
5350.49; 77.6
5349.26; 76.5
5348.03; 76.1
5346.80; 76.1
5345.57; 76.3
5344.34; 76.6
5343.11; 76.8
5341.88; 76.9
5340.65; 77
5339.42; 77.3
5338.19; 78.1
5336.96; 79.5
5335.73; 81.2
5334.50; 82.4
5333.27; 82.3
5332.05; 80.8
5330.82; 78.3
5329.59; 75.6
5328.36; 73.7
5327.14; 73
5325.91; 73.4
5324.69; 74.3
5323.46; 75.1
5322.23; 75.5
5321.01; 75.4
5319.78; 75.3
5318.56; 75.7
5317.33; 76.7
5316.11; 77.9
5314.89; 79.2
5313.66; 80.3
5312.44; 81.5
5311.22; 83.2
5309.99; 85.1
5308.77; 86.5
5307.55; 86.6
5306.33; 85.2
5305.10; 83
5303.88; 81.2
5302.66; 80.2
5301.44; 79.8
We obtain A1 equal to -4.3 AA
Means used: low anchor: 75.1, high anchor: 74.8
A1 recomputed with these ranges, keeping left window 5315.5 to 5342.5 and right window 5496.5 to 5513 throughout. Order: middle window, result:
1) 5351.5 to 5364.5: -2.3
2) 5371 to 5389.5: 0.2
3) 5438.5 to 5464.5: -2.0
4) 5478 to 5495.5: 0.5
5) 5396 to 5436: 0.9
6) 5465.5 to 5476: -1.7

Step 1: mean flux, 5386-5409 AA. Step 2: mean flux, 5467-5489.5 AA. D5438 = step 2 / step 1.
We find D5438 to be 1.1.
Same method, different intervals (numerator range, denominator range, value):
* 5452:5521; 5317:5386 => 0.97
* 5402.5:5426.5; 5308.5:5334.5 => 0.96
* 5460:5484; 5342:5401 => 1.03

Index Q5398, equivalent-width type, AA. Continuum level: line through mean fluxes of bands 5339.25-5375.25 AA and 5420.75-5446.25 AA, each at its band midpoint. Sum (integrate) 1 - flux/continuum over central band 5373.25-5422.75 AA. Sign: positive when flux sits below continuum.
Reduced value 3.7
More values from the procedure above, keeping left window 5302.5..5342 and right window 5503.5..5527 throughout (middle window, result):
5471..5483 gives -1.3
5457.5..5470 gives -1.2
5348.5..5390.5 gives -2.1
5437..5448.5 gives -1.0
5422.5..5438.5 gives -0.2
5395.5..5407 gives 1.1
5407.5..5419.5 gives 0.0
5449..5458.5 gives -0.9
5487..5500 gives -0.4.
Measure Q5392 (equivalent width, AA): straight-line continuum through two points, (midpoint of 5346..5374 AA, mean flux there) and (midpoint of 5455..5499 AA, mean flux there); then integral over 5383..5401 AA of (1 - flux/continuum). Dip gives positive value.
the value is 2.1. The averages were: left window 84.5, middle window 73.4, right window 79.3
